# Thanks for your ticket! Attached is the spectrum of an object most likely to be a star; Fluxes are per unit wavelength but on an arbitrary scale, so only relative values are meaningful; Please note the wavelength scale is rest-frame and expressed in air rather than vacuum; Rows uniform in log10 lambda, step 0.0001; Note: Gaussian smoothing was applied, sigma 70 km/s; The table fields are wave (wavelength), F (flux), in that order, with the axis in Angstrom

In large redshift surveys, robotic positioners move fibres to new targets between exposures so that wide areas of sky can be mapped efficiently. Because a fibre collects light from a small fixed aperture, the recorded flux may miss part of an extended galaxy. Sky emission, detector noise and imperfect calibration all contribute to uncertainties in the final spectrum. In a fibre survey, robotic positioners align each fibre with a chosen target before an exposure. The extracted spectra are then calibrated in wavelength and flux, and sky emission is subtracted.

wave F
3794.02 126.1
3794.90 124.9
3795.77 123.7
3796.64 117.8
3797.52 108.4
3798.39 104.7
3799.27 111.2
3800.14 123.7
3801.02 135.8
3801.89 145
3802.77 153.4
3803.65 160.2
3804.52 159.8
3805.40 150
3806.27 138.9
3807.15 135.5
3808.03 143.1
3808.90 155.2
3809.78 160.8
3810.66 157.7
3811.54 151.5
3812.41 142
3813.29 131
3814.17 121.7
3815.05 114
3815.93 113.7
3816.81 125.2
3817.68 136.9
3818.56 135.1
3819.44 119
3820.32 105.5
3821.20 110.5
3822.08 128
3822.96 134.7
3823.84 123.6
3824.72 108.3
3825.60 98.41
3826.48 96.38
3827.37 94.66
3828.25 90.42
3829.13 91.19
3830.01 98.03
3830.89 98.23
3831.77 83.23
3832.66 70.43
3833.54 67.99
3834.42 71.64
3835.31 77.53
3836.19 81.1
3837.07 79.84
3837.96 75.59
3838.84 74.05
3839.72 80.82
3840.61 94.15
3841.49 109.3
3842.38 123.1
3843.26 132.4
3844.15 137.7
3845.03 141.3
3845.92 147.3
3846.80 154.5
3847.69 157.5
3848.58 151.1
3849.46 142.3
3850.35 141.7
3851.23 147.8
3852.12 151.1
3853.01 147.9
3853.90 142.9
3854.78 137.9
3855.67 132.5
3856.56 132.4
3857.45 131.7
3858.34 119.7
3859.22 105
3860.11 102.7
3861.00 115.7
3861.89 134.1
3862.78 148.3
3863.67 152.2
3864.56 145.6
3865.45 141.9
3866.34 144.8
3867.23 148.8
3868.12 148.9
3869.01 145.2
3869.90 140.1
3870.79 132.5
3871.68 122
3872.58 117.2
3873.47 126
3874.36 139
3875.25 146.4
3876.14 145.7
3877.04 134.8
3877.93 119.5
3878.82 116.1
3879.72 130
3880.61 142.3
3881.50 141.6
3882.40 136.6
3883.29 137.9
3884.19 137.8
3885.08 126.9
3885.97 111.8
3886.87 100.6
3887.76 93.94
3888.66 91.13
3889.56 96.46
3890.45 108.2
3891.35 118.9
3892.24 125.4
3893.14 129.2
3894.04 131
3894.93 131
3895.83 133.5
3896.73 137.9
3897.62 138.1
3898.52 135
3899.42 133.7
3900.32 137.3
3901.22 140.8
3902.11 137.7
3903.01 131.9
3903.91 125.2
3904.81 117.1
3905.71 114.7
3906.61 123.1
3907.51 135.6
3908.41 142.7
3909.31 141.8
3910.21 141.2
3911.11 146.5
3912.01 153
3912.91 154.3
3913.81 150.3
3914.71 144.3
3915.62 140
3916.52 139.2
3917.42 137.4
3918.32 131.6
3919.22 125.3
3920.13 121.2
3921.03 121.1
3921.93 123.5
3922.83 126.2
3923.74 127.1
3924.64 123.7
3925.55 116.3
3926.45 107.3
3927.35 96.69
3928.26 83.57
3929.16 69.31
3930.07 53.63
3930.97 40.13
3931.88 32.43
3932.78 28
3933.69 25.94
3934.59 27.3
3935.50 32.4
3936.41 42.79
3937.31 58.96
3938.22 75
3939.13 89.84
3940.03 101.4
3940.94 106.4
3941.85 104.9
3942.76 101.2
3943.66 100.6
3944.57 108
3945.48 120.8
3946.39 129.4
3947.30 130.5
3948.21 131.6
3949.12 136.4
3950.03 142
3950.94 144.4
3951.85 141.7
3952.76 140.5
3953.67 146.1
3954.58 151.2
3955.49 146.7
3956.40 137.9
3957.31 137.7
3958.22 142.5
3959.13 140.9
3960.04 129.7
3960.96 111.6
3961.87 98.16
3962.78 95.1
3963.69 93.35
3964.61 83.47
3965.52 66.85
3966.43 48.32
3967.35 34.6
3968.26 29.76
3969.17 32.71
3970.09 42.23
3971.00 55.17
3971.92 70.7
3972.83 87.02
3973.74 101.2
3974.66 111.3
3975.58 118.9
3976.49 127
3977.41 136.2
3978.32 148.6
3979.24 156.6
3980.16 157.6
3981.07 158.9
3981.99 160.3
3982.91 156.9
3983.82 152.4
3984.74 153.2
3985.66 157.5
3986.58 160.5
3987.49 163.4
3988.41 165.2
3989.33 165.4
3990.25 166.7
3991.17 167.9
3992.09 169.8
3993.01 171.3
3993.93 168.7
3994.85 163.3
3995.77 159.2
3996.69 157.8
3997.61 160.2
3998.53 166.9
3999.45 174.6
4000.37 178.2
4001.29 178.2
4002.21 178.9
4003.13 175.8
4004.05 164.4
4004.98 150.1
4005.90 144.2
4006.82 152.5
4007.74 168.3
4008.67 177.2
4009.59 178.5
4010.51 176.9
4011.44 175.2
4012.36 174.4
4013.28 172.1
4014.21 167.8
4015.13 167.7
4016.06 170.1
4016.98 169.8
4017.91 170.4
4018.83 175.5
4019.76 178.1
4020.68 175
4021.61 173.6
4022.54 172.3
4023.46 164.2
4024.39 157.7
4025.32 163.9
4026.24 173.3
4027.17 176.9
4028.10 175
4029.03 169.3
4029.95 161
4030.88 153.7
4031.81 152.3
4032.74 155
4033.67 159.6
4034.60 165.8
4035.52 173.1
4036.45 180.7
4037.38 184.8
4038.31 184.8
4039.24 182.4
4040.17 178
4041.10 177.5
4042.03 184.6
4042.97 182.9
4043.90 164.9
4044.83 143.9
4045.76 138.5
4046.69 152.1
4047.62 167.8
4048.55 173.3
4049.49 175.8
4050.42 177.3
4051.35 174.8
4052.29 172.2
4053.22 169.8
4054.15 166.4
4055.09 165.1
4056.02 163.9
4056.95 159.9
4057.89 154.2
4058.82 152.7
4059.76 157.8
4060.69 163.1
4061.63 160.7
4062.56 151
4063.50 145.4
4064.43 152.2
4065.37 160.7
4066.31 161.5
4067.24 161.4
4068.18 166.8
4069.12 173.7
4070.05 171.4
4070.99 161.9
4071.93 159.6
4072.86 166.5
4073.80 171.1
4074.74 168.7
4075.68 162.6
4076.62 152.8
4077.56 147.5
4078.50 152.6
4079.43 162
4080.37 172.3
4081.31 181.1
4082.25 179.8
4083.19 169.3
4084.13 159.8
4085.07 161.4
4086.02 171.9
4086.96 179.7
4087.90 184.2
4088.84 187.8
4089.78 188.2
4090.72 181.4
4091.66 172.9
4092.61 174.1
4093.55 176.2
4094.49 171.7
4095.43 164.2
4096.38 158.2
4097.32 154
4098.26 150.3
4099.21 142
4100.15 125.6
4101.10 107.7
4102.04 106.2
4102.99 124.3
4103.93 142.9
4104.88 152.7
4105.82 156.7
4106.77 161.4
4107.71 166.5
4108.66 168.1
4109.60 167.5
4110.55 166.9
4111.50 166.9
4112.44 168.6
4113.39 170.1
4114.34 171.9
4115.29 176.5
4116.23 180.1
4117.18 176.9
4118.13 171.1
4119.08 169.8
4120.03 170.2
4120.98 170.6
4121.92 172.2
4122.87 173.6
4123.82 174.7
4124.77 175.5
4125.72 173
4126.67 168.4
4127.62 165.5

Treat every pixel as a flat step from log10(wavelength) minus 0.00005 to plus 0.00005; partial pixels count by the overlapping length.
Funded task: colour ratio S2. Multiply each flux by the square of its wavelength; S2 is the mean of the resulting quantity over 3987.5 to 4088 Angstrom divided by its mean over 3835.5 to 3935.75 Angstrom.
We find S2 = 1.48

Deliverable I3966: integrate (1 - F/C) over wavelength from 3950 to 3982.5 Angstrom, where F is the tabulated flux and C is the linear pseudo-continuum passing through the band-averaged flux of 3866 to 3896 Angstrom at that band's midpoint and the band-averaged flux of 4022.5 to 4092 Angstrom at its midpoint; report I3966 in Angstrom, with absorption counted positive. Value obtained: 7.8 Angstrom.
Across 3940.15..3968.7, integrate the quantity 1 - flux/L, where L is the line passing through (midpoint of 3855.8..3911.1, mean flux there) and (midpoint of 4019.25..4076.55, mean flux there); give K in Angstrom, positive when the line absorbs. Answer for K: 6.2 Angstrom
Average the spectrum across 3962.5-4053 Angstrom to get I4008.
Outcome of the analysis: 152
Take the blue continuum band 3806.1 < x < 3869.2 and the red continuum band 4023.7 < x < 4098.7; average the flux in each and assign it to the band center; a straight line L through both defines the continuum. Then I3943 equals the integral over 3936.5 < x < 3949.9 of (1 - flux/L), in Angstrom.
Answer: 3.51 Angstrom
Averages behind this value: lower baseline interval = 123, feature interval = 106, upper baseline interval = 167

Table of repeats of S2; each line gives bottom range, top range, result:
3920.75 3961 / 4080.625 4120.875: 1.70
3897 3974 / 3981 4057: 1.62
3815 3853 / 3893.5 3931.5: 1.16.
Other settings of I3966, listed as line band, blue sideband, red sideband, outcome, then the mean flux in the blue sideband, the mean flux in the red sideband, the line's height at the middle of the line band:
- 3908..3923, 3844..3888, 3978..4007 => 0.8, 135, 163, 146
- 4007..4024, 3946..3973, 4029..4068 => -3.5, 106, 165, 143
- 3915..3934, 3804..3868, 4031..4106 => 5.3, 123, 163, 138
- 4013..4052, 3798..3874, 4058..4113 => -4.1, 125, 161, 153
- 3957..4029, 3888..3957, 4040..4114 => -3.5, 115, 163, 137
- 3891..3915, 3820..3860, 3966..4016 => -1.7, 114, 144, 126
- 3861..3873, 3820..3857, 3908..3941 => -3.2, 114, 102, 110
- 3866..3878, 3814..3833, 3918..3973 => -3.8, 109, 96.7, 104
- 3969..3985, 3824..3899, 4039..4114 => 2.8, 122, 163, 144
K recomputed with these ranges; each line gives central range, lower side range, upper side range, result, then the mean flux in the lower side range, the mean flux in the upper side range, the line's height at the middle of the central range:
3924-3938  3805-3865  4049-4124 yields 7.5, 121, 164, 138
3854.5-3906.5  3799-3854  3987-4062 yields 1.9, 122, 168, 134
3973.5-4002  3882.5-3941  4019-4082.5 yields -3.0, 112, 166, 141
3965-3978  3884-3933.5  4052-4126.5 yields 5.6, 119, 164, 134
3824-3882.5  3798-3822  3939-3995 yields 4.4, 135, 124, 132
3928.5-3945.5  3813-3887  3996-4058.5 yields 9.0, 122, 169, 145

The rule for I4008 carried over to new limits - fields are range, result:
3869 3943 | 115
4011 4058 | 169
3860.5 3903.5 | 131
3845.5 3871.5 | 139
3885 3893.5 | 109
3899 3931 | 125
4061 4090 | 166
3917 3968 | 102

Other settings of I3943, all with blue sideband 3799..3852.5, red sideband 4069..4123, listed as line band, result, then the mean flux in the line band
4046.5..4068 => -0.68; 163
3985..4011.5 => -3.23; 167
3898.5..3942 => 8.80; 108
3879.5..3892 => 1.06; 120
